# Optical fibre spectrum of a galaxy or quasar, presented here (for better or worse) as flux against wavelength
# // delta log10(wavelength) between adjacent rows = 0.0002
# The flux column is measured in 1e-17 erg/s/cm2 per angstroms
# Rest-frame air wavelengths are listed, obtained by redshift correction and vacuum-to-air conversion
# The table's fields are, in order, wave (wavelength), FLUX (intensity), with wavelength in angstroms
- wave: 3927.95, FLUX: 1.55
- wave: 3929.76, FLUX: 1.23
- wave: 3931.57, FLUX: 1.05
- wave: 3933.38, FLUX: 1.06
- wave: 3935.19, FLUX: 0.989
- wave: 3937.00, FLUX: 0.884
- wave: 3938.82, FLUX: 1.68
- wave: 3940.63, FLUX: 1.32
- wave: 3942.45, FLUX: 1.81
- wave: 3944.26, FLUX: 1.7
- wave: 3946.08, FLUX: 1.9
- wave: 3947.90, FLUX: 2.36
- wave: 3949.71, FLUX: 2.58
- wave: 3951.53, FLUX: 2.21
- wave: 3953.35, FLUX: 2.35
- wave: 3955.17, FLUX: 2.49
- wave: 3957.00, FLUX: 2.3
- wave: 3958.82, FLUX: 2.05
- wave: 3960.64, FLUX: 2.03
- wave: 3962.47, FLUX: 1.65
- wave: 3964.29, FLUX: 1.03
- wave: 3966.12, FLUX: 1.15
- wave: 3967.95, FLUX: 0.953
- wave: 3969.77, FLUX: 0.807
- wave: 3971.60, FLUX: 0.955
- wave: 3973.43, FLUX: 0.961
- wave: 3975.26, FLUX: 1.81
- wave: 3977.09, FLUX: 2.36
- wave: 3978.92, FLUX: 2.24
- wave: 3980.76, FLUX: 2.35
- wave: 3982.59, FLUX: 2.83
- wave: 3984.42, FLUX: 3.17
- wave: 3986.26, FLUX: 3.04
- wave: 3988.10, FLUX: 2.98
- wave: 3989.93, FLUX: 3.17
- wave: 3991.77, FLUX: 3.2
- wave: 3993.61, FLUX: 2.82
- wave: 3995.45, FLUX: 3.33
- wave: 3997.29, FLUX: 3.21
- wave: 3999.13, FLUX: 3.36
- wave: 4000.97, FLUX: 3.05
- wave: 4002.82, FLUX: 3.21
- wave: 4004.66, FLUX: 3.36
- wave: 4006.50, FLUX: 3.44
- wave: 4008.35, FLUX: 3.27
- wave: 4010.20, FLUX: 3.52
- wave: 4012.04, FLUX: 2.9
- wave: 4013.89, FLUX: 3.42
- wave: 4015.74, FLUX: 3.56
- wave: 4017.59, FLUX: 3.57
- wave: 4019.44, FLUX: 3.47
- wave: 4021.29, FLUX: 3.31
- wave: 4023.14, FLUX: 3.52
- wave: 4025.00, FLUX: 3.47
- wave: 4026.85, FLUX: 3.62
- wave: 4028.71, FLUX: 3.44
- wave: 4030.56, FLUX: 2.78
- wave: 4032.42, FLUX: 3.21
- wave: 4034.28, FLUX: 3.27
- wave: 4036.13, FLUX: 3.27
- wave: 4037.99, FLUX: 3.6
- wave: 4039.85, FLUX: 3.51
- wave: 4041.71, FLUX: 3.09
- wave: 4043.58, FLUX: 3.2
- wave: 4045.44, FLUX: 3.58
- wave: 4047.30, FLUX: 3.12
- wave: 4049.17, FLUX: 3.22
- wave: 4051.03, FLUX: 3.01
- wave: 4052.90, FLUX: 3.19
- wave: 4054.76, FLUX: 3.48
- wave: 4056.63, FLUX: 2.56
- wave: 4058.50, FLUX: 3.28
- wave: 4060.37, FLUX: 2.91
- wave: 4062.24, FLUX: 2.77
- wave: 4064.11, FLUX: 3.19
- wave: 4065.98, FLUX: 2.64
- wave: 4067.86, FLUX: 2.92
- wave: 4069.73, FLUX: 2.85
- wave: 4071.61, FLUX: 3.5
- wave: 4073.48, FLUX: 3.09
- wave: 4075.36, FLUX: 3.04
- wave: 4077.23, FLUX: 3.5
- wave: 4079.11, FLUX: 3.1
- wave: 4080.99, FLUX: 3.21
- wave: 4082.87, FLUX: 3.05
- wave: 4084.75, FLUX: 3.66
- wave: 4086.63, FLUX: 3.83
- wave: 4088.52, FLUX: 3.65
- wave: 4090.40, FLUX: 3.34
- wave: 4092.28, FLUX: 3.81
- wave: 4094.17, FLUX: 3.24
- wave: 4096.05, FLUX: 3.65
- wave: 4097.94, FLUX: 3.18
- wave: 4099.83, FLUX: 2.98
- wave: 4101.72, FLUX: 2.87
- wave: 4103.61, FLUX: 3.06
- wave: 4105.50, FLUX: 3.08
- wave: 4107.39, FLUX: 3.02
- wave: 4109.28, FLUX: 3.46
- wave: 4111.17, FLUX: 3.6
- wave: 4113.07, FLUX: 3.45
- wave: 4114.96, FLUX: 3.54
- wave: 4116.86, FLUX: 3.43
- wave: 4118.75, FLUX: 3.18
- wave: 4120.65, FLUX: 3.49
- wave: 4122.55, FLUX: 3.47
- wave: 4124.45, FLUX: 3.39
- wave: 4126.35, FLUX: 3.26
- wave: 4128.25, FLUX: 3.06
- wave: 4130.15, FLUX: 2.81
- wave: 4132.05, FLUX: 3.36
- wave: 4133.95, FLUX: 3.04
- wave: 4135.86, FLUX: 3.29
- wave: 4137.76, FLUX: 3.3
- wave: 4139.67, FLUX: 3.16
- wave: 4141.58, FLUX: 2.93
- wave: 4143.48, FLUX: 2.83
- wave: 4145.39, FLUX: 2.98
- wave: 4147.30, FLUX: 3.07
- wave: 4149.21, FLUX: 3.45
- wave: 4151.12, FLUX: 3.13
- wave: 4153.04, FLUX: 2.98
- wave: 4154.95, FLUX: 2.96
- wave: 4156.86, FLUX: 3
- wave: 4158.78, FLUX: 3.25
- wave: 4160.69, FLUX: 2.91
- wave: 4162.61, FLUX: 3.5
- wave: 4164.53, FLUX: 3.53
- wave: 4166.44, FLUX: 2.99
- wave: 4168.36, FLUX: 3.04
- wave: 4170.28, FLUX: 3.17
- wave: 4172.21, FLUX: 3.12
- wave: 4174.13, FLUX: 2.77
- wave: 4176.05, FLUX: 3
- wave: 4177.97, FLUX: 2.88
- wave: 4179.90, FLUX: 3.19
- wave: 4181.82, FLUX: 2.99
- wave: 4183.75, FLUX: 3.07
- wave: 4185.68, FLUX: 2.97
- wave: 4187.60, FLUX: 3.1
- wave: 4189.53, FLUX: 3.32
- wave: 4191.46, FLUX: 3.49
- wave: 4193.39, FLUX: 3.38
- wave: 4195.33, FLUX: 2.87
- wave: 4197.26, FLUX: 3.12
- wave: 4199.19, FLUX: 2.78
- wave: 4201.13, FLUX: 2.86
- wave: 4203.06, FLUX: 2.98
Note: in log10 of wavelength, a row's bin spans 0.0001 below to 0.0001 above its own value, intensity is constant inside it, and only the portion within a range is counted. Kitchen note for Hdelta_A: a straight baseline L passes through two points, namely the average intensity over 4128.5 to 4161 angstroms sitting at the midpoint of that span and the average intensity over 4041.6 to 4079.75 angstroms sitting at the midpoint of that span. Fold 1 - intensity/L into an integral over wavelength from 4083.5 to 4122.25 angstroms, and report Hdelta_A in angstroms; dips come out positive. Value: -3.5 angstroms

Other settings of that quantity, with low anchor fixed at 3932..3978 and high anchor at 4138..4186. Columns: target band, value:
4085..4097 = -4.65 angstroms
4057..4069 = -2.69 angstroms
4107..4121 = -3.36 angstroms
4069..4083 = -3.91 angstroms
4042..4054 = -4.85 angstroms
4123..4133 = -1.22 angstroms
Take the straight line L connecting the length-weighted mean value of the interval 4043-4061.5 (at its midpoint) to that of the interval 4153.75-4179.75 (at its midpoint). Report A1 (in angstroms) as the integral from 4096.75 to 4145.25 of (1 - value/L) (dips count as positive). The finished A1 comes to -1.5 angstroms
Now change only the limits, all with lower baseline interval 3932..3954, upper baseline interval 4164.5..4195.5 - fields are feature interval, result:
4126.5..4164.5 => -2.86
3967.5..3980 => 2.84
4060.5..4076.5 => -3.59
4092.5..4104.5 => -2.64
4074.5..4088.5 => -4.62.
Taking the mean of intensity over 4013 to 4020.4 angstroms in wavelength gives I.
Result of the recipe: 3.5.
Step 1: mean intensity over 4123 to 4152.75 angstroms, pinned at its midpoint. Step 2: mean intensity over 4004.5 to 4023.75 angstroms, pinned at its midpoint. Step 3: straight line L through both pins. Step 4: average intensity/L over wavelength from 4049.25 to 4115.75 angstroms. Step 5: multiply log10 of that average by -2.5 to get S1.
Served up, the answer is 0.01 mag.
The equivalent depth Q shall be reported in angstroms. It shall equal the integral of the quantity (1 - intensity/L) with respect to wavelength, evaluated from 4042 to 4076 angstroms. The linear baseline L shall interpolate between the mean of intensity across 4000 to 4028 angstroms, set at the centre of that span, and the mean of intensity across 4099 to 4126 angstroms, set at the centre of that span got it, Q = 2.6 angstroms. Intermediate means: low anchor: 3.38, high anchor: 3.29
